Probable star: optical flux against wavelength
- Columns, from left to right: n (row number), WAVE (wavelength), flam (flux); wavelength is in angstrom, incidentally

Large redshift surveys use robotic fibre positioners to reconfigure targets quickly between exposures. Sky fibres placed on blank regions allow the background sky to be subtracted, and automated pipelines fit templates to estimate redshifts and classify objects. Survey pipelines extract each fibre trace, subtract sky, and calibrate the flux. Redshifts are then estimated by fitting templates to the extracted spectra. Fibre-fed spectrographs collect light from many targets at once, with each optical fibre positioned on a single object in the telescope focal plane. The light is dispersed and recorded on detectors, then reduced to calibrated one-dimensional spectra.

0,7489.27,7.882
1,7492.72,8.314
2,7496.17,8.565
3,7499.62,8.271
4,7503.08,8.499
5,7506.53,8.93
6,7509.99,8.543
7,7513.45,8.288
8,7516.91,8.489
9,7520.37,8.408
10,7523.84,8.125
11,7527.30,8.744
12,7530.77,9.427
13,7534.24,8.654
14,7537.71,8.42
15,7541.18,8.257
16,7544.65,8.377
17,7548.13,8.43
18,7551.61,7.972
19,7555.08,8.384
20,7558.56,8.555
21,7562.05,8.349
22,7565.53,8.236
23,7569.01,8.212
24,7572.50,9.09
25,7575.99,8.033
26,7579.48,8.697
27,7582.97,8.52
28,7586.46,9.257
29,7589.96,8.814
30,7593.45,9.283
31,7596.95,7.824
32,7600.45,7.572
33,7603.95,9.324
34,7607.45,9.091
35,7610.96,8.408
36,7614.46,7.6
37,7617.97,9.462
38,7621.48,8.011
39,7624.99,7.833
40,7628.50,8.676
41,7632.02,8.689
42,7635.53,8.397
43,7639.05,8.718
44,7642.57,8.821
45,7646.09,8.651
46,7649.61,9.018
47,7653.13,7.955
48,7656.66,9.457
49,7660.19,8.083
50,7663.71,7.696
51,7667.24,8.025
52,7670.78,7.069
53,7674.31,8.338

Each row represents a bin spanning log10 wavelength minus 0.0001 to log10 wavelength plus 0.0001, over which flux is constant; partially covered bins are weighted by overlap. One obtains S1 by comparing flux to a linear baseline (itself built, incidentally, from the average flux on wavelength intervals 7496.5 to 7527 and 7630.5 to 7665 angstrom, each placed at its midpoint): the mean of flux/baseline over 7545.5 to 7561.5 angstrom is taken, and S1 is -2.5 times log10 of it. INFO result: 0.02 mag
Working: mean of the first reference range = 8.46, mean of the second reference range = 8.56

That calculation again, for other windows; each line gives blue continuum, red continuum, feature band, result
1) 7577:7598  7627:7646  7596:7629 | 0.04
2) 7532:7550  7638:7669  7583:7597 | -0.05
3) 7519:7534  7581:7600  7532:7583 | 0.03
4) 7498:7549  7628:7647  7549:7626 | 0.01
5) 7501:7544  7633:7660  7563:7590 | 0.00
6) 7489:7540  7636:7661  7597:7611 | 0.01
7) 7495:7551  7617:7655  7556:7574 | 0.01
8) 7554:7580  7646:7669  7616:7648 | -0.02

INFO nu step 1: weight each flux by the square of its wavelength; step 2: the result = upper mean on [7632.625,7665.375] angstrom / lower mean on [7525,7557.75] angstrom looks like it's 1.03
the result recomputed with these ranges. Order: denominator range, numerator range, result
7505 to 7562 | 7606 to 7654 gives 1.03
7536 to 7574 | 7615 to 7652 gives 1.04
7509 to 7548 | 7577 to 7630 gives 1.02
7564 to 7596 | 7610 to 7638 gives 0.98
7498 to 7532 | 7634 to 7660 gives 1.05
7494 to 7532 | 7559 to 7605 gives 1.02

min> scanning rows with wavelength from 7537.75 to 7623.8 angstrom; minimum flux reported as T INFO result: 7.572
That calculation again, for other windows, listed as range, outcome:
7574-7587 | 8.033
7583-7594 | 8.814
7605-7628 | 7.6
